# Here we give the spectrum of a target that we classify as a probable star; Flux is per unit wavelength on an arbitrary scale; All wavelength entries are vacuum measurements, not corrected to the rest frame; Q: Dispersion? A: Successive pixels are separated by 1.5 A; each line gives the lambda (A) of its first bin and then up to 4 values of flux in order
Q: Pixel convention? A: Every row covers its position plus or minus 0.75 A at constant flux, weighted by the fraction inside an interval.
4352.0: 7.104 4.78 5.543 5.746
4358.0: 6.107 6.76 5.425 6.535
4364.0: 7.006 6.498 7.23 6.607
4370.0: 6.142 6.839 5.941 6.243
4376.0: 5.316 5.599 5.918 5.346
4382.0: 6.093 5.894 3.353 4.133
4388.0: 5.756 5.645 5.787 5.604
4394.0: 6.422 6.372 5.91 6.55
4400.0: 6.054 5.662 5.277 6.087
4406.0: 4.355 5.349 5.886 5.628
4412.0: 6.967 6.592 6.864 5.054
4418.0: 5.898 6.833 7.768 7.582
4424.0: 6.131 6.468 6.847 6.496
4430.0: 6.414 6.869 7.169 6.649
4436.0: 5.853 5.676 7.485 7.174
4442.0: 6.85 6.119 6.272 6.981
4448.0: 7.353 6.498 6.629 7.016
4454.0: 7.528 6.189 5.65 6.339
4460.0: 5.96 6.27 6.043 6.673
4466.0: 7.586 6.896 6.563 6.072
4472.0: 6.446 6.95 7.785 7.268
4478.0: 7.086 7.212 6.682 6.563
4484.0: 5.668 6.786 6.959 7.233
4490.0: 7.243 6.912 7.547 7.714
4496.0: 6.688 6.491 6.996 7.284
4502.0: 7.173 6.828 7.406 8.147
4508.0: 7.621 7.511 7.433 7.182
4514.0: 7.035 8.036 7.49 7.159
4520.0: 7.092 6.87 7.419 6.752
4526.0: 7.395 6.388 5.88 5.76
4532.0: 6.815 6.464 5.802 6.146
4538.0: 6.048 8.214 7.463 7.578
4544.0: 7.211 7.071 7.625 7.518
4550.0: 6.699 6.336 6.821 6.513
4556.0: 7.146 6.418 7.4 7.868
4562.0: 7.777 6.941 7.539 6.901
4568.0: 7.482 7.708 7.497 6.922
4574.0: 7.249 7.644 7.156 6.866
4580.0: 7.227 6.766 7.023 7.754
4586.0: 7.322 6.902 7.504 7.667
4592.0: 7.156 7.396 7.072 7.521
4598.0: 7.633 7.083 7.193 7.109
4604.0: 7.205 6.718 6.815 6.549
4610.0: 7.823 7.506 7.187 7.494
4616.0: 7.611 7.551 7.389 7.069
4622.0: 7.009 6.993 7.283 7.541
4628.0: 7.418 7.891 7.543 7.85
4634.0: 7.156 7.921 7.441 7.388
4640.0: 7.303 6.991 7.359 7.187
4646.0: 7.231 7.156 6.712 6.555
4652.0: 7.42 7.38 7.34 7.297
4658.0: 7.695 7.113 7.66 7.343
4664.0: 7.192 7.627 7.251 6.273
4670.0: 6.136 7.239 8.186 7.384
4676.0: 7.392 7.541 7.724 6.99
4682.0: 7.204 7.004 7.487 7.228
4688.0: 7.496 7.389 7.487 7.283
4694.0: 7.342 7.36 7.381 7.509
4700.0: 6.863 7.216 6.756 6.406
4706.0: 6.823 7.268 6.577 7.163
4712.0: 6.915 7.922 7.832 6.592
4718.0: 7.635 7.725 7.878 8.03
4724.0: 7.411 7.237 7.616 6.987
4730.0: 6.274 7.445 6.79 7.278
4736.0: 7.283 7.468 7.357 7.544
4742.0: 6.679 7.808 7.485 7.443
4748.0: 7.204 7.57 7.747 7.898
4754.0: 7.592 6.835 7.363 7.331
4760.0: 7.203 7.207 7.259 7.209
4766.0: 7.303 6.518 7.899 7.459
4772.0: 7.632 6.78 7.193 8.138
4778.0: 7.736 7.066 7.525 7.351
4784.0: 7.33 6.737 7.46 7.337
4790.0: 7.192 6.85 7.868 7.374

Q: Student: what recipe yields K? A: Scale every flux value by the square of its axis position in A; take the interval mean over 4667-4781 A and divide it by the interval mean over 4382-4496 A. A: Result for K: 1.28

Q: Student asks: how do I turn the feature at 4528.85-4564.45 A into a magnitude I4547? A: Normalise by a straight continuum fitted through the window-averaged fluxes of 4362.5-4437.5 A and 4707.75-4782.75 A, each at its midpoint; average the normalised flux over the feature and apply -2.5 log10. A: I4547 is -0.046 mag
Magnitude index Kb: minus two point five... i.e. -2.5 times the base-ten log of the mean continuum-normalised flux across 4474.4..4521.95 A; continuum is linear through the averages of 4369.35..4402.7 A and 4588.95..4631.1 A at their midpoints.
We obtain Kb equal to -0.101 mag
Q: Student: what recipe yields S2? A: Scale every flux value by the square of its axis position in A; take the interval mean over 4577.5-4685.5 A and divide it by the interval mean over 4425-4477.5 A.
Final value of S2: 1.18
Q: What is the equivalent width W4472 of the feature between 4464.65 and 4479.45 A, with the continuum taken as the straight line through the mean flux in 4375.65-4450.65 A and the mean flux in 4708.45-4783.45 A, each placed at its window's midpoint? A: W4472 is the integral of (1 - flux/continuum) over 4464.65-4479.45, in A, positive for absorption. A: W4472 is -1.4 A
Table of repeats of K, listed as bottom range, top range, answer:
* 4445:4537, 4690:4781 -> 1.18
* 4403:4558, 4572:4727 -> 1.16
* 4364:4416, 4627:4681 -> 1.40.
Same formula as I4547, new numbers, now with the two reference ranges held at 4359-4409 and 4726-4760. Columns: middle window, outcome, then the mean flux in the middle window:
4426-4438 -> -0.08 mag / 6.51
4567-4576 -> -0.12 mag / 7.4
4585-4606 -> -0.08 mag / 7.26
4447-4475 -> -0.08 mag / 6.63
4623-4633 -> -0.10 mag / 7.51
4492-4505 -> -0.13 mag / 7.1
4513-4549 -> -0.08 mag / 6.97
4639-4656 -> -0.03 mag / 7.15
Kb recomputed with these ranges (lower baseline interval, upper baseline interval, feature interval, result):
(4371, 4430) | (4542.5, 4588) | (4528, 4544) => 0.05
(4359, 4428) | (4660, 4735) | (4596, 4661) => -0.05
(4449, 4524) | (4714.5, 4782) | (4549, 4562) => 0.02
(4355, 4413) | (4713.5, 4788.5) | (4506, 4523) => -0.16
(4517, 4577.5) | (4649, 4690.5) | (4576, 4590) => -0.01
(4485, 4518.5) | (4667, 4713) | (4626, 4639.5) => -0.05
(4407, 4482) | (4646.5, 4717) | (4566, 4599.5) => -0.05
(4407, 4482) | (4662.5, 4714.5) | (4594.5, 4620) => -0.04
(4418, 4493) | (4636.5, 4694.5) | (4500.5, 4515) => -0.08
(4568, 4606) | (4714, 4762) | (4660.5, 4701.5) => 0.01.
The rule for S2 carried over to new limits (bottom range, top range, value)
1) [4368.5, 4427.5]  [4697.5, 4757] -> 1.41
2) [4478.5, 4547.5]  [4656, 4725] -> 1.12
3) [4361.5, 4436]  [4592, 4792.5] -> 1.36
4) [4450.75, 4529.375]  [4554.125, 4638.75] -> 1.10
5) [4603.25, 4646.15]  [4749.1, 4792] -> 1.07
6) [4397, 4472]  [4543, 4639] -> 1.21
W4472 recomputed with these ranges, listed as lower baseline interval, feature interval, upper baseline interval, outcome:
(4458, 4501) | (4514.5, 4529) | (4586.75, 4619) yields -0.3 A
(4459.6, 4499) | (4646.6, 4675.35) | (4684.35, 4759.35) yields -0.1 A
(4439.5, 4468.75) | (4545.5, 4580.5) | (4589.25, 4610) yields -0.6 A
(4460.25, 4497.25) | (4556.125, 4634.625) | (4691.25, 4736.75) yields -2.8 A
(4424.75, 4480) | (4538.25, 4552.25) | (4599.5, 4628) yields -0.5 A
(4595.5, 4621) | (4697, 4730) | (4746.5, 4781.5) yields 0.5 A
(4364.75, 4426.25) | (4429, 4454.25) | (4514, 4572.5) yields -1.6 A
